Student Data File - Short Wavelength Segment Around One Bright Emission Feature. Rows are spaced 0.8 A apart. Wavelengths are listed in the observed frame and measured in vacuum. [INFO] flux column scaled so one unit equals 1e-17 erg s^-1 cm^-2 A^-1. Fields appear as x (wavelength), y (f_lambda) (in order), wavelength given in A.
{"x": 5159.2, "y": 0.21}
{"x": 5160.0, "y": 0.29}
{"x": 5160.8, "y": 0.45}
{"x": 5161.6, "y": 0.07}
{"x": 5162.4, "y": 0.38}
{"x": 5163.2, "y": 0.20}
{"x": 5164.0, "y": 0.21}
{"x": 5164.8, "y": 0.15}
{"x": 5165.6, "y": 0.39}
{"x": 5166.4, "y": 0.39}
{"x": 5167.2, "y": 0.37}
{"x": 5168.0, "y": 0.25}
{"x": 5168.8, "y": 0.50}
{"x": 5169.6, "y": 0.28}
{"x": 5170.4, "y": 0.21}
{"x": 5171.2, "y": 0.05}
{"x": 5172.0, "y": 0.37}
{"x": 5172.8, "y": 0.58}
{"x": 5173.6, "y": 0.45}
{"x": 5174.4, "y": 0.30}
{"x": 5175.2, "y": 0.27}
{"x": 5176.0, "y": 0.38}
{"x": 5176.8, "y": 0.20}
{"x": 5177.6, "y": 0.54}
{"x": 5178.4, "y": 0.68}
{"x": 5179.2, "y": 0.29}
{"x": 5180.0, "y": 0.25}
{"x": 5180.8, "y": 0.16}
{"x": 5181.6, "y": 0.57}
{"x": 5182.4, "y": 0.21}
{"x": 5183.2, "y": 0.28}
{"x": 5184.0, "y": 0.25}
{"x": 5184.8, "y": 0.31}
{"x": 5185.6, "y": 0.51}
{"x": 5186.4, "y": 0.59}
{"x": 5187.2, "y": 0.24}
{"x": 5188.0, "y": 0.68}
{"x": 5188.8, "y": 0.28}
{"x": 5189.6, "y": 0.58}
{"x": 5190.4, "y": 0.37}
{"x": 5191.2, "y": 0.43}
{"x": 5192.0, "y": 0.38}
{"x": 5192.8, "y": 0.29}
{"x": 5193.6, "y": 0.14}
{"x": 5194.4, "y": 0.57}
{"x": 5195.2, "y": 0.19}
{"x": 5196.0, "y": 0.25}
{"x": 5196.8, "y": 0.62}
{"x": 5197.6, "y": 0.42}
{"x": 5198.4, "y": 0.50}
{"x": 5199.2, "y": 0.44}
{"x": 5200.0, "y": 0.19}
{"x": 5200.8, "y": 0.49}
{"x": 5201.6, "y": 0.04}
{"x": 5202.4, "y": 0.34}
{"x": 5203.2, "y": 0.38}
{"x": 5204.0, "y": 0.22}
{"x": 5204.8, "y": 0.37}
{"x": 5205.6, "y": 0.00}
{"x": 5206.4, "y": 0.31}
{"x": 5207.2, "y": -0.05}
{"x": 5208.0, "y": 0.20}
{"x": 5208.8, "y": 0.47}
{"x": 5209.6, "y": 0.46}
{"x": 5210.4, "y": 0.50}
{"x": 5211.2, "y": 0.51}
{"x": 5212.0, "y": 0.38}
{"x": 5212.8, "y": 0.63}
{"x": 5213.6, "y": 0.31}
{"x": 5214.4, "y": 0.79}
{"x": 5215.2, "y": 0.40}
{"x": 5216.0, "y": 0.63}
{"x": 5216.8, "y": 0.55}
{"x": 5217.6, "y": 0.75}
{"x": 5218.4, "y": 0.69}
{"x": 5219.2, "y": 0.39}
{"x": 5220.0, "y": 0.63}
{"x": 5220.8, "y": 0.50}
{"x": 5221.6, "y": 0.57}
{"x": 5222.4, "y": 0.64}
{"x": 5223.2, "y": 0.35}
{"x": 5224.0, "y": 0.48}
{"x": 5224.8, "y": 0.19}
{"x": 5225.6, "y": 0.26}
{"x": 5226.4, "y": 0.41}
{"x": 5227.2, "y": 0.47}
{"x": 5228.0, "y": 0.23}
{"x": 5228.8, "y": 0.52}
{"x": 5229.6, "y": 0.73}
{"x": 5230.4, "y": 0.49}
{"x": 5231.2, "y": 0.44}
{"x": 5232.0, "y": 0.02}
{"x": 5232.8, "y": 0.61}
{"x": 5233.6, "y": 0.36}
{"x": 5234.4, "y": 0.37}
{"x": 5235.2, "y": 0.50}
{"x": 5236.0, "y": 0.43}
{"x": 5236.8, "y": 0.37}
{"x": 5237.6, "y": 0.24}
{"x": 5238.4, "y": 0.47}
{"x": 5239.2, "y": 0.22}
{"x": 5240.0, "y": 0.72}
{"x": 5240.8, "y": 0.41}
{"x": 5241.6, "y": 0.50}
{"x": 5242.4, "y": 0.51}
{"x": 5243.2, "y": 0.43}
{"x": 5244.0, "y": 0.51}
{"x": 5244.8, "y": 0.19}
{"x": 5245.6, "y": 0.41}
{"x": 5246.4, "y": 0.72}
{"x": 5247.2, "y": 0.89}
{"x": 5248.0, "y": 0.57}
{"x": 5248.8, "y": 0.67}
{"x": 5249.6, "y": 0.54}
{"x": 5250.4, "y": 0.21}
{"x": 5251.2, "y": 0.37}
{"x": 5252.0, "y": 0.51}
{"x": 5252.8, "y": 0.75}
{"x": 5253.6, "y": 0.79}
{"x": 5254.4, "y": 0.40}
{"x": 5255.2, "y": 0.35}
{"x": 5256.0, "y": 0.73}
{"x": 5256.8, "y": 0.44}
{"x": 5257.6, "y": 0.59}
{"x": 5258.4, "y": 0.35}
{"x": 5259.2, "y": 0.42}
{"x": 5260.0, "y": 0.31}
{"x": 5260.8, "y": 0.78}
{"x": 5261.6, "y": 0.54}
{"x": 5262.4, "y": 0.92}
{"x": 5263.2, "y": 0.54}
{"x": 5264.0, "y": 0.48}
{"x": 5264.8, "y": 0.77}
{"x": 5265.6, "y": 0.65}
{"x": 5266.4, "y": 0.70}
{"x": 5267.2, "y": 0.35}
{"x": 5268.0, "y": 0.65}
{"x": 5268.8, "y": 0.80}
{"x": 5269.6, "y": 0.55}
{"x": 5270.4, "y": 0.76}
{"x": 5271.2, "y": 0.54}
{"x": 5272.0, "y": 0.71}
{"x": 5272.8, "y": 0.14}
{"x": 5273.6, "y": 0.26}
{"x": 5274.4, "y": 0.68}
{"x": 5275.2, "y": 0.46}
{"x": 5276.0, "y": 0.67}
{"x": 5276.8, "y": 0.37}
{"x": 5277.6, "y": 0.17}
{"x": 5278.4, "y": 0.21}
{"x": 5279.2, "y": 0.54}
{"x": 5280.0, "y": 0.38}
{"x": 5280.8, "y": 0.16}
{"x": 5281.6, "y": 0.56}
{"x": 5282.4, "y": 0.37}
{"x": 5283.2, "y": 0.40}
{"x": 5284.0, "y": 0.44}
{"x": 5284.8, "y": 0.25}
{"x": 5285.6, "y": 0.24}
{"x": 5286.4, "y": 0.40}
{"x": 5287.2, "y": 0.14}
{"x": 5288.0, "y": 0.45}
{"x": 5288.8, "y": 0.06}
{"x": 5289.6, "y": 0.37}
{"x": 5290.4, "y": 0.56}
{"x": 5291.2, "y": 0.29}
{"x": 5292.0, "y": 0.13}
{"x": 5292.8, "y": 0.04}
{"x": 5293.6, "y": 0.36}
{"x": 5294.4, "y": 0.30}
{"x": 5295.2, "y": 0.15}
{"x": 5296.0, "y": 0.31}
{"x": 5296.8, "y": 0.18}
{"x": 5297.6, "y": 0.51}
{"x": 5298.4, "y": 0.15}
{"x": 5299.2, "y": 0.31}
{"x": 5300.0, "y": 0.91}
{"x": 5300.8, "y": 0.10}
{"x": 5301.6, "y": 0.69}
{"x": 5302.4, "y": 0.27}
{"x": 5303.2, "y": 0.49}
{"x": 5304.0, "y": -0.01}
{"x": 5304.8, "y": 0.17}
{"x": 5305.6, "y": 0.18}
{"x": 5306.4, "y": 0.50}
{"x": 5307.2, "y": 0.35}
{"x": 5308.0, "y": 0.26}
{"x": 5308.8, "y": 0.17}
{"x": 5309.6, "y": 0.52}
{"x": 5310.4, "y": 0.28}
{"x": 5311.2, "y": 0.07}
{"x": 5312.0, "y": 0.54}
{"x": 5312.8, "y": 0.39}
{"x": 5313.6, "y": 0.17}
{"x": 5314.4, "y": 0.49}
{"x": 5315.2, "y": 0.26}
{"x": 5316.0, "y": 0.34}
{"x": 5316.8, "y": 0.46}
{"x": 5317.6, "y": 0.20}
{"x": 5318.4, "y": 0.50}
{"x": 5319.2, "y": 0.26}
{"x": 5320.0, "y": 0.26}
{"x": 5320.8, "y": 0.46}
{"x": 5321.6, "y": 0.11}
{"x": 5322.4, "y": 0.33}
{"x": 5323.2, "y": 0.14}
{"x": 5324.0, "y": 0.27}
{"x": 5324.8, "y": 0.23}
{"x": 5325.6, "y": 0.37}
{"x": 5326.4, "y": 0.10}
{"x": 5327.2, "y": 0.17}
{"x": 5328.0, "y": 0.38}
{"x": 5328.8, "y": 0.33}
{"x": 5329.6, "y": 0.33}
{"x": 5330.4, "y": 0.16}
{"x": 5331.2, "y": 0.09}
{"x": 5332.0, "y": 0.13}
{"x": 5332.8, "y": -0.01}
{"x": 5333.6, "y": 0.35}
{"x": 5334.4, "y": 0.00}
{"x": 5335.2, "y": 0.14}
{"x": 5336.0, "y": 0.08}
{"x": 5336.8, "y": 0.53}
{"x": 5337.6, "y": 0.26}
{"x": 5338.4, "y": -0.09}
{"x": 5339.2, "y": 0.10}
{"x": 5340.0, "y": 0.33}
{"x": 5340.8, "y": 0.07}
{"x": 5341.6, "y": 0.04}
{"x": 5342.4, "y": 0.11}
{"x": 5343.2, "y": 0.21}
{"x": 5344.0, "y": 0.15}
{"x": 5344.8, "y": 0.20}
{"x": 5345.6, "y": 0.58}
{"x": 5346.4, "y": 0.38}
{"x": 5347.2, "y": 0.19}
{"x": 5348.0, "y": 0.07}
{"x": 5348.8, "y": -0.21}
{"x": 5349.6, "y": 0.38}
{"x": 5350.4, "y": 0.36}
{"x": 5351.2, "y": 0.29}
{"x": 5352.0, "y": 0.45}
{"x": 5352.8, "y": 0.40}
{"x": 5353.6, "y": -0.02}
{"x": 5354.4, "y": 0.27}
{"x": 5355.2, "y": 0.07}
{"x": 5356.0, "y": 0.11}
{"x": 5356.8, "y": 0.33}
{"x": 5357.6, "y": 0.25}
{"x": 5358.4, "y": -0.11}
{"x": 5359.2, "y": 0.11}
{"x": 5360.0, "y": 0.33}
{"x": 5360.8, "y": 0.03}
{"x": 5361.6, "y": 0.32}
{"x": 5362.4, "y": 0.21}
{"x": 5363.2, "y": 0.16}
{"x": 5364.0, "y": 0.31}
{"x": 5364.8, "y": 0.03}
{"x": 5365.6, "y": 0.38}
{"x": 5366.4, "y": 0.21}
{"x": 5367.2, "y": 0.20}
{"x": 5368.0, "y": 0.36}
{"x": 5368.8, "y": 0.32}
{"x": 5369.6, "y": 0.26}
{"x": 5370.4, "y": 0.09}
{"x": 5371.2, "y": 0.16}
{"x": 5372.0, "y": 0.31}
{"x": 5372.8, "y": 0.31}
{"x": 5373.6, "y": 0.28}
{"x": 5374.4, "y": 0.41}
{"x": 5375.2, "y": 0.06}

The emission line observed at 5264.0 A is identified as C III] 1909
